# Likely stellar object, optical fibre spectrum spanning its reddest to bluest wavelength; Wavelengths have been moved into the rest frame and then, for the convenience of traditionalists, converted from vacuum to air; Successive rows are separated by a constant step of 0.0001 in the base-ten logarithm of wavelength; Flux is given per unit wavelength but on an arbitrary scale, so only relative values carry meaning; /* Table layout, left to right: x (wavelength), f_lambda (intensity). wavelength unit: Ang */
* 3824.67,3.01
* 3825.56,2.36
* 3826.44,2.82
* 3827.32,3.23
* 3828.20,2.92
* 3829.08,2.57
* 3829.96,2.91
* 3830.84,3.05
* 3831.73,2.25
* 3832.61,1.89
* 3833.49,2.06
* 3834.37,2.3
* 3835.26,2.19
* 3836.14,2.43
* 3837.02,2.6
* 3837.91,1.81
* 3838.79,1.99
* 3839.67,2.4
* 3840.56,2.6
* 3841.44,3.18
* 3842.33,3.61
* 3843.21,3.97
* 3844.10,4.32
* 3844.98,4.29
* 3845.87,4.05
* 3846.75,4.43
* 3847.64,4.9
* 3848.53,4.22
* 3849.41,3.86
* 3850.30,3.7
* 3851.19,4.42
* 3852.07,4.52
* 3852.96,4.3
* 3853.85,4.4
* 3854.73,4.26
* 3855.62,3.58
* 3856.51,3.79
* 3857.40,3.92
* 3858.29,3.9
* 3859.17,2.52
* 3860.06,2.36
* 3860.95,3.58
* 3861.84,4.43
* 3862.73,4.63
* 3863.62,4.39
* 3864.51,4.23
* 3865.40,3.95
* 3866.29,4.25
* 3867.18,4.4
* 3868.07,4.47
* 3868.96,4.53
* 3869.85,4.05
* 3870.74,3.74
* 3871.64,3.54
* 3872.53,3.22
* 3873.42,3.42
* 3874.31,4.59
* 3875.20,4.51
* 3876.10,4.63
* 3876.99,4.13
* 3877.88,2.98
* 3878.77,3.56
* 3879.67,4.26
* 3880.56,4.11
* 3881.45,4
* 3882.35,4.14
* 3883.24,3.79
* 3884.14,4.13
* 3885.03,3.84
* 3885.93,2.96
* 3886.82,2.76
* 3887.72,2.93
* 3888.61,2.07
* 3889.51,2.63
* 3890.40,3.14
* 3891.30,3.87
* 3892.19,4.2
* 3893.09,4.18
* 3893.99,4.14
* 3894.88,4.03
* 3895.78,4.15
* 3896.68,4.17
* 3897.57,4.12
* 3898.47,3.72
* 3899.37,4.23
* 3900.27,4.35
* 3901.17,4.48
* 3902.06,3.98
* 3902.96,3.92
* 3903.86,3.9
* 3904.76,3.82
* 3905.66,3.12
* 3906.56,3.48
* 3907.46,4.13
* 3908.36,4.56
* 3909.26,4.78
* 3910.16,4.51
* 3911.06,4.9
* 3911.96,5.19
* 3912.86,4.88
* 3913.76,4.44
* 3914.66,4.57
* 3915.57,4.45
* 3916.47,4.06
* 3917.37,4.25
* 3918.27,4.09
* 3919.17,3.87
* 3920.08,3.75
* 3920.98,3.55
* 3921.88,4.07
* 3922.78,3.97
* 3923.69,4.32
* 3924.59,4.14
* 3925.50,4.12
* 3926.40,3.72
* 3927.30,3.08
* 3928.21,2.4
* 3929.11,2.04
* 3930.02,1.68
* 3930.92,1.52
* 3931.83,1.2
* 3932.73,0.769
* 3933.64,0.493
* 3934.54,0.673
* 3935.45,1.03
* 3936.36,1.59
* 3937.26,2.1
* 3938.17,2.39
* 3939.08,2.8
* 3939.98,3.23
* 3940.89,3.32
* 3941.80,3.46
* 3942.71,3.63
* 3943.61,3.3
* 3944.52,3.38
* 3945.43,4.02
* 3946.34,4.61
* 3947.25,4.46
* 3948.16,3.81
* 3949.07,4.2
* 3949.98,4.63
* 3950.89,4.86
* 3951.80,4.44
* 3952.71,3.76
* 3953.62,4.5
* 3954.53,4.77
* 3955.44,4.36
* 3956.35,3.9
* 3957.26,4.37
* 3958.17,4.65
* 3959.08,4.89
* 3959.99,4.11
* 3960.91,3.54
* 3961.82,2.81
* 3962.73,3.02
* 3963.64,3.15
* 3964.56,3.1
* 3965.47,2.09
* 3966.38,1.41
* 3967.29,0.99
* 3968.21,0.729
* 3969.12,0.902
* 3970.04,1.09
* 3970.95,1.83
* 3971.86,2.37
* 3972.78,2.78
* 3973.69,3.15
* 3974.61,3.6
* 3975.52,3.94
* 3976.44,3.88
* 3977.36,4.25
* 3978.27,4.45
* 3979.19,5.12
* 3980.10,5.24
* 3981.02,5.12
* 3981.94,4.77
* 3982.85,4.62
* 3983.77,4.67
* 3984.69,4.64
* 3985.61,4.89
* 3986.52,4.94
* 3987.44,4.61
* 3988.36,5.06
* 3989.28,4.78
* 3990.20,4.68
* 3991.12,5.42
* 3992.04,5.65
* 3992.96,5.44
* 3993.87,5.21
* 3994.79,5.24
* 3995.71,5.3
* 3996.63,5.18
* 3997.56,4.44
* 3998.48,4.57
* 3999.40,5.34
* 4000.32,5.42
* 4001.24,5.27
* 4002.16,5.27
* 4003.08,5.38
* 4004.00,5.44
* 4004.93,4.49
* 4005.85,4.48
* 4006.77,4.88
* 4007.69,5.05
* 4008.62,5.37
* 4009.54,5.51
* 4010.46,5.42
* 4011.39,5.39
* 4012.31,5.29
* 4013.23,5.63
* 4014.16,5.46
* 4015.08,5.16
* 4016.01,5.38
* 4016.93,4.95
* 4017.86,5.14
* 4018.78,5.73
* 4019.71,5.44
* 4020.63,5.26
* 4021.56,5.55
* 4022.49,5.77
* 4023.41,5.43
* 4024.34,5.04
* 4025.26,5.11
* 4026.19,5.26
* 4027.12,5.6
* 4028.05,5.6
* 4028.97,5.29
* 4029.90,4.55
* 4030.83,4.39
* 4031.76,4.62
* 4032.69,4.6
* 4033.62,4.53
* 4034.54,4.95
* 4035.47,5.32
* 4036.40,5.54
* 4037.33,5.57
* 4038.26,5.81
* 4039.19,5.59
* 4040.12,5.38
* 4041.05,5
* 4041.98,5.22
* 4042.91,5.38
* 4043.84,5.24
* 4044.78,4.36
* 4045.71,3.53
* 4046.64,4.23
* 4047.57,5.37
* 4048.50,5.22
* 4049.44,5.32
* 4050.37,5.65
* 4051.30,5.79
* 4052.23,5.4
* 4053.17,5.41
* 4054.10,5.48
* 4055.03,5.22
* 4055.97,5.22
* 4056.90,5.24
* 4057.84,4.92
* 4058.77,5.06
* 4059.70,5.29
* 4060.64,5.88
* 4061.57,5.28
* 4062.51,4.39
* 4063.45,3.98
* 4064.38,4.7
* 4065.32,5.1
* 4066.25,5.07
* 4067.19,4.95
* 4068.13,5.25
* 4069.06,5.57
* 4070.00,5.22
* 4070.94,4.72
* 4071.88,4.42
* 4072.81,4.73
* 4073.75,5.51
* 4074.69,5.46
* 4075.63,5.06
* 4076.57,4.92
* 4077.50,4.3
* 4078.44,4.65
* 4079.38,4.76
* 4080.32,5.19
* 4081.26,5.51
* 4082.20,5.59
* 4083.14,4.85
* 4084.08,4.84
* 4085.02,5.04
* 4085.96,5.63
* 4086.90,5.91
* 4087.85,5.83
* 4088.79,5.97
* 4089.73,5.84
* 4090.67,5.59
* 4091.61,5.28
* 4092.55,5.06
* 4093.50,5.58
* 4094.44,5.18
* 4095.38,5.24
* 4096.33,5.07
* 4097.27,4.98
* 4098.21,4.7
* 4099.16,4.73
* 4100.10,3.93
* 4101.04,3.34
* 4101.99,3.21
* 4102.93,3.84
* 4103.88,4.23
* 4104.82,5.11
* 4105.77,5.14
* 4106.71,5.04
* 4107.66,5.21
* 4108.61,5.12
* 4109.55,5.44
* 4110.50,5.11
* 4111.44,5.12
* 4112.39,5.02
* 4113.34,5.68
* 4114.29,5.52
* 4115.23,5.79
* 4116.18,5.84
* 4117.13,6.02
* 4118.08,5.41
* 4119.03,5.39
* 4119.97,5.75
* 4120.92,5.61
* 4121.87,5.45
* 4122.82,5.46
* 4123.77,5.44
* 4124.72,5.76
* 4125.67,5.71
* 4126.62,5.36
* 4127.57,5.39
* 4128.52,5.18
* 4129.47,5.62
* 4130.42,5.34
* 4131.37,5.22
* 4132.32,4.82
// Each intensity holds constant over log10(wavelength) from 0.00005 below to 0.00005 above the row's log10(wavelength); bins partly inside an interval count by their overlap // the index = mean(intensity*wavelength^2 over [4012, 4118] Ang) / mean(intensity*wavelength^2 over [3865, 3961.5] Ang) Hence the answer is 1.5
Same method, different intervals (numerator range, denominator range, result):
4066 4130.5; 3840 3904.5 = 1.49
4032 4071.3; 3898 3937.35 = 1.58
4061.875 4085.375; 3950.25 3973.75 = 1.67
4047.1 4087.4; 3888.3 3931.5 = 1.45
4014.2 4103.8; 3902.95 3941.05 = 1.65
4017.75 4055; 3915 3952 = 1.71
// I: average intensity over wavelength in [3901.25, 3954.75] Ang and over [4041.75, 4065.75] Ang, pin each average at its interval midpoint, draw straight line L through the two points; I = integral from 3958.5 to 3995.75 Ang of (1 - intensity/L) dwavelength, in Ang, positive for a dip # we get 3.00 Ang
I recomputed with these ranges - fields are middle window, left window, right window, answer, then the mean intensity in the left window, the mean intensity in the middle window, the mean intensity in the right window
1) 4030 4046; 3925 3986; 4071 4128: -2.4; 3.26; 5.01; 5.16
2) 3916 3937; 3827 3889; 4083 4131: 6.4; 3.57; 2.79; 5.22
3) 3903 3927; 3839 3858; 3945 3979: -3.4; 3.91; 4.17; 3.45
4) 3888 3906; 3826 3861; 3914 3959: -2.4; 3.3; 3.81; 3.41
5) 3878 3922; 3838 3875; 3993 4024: 3.1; 3.86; 3.96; 5.24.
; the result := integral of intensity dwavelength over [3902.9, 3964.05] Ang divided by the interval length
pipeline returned 3.58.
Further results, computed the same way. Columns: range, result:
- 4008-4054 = 5.22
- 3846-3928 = 3.98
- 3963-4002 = 4.04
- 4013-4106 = 5.09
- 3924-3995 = 3.51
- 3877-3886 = 3.83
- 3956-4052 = 4.63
